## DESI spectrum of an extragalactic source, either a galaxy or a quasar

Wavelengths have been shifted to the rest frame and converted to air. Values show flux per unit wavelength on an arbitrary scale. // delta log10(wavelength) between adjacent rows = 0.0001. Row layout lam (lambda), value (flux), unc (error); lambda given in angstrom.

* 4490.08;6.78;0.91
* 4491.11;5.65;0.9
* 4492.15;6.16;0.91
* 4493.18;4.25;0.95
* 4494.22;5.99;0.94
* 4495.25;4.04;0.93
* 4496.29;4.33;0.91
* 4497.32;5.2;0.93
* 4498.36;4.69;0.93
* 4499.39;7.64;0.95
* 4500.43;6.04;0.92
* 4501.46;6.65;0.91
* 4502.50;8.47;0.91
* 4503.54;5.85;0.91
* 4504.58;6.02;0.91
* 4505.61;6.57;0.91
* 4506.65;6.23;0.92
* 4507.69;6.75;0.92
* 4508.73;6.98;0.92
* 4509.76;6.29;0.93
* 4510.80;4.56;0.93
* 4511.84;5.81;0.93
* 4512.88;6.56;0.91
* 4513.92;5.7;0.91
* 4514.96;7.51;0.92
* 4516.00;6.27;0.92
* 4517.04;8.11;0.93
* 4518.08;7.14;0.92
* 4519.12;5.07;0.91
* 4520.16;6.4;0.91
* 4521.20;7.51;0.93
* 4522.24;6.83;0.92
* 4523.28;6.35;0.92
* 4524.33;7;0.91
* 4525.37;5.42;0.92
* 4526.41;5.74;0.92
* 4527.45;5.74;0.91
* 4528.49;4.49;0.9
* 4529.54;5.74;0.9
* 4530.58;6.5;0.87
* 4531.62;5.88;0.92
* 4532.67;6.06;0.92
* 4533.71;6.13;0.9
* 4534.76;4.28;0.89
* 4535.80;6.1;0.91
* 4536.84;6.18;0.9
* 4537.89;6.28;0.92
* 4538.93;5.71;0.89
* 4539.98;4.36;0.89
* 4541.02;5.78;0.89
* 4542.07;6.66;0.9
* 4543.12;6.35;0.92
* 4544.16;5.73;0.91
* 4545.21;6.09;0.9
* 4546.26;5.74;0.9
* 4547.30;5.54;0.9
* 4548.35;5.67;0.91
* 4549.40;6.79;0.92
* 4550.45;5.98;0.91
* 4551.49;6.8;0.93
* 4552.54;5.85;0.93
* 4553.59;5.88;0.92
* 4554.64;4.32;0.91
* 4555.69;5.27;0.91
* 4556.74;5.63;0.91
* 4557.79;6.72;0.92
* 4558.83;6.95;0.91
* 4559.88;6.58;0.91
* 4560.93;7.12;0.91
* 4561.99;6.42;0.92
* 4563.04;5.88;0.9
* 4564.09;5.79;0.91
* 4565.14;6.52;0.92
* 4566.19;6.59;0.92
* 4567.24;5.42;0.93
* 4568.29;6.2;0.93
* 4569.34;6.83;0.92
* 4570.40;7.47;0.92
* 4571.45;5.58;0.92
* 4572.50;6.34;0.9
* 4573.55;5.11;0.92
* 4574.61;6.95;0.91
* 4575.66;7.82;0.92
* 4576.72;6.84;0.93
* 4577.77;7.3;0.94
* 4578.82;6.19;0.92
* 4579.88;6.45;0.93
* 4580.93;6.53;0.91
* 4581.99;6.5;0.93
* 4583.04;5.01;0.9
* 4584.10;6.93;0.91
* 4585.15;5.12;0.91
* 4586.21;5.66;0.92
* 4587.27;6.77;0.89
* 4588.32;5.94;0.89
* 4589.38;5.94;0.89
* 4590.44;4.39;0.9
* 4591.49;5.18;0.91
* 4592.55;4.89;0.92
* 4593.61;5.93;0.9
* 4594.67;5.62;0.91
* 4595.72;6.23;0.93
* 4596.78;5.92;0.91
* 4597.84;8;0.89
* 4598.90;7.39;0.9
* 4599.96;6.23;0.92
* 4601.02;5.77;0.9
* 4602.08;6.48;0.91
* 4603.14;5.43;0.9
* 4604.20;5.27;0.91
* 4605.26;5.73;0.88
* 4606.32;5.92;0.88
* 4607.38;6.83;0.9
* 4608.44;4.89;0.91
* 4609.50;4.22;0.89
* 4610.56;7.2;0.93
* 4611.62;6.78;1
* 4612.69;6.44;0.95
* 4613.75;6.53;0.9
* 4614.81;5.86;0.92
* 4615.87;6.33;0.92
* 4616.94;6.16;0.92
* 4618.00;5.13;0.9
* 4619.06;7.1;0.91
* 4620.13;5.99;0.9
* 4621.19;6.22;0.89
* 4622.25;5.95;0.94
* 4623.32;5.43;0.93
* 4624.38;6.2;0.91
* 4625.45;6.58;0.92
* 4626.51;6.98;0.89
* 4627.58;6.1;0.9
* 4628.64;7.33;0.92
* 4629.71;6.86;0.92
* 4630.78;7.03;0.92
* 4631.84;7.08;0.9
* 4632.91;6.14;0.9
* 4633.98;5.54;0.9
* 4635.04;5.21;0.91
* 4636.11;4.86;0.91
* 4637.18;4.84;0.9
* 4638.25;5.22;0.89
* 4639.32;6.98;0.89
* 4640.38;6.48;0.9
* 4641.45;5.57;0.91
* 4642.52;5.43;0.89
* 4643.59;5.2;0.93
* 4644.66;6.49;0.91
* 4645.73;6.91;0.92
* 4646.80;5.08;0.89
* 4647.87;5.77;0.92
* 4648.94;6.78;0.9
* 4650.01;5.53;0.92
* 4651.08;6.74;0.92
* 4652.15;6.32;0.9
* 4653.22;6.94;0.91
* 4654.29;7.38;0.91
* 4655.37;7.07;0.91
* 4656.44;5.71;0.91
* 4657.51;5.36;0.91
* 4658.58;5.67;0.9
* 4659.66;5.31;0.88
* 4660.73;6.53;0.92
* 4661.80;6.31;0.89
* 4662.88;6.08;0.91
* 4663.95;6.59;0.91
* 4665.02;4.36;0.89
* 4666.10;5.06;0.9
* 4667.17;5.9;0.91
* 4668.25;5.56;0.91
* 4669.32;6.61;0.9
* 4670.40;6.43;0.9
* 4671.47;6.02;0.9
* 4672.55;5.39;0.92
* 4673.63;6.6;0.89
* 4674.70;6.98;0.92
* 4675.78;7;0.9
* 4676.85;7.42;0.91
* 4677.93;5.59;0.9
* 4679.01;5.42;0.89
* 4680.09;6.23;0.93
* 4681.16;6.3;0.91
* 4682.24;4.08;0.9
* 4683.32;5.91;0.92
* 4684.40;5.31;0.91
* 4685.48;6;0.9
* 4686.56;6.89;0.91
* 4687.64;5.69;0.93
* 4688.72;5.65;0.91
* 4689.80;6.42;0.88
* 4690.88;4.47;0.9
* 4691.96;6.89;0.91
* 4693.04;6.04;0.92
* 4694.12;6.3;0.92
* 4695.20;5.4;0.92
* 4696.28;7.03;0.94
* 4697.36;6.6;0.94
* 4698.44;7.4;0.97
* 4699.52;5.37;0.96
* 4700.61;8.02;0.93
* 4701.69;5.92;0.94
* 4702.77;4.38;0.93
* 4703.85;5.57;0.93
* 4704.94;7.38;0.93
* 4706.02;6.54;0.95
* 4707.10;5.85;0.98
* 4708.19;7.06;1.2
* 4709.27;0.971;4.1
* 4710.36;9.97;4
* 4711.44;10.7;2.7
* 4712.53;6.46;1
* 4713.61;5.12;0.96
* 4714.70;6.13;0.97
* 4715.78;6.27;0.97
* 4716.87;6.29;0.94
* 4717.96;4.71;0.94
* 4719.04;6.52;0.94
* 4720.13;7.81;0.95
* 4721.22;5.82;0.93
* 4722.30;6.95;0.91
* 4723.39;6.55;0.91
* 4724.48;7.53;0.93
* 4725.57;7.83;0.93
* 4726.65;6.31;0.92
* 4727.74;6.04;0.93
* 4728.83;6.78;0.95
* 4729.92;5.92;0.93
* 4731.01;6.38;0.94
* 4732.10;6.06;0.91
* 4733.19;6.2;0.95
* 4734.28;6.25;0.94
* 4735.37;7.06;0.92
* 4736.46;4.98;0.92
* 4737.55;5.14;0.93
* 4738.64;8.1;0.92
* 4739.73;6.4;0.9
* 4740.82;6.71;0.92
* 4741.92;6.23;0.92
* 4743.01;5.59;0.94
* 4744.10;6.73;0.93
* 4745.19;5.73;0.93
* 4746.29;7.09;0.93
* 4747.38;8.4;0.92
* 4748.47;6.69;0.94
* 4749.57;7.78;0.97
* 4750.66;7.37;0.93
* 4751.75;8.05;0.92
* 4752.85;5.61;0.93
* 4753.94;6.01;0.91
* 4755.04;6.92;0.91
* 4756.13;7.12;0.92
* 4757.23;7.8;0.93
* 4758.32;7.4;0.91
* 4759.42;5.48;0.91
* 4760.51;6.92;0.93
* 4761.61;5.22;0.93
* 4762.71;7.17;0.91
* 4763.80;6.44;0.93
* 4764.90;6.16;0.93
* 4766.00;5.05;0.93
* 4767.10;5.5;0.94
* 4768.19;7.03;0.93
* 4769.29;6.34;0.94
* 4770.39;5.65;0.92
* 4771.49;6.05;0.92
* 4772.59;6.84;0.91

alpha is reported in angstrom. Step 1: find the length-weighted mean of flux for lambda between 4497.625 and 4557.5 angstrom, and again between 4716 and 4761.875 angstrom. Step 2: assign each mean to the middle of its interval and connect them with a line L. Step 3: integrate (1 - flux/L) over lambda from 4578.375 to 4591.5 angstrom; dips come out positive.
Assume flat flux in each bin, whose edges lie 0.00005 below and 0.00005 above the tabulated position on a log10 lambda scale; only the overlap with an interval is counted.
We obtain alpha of 0.7 angstrom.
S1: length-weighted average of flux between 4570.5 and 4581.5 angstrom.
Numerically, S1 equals 6.55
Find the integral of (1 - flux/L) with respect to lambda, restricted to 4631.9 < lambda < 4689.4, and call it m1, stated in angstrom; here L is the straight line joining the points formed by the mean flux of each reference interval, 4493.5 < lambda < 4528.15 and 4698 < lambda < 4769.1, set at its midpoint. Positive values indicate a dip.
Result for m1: 3.83 angstrom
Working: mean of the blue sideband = 6.21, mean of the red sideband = 6.5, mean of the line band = 5.98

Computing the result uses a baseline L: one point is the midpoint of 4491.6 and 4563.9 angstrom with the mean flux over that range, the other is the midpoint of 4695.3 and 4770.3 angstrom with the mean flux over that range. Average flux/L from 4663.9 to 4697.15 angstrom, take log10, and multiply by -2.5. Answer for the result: 0.071 mag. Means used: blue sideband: 6.05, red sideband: 6.5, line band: 5.98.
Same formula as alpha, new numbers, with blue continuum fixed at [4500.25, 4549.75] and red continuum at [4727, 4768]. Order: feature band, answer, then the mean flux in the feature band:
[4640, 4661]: 0.8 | 6.1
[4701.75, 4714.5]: 0.2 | 6.34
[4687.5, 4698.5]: 0.5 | 6.14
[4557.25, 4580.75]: -1.0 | 6.5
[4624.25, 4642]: 0.4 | 6.17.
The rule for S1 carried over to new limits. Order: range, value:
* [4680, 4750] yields 6.35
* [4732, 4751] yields 6.59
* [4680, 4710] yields 5.94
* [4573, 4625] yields 6.1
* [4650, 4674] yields 6.07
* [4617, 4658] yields 6.15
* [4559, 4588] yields 6.37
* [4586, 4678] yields 6.08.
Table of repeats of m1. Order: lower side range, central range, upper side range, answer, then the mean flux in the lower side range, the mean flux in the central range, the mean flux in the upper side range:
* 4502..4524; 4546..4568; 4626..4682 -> 1.10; 6.52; 6.08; 6.11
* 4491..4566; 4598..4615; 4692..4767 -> 0.32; 6.05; 6.11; 6.49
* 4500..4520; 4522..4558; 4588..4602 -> 2.43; 6.45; 5.86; 5.97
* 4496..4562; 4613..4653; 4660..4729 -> 0.48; 6.11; 6.12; 6.24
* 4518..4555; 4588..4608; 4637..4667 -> 0.09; 5.94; 5.95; 6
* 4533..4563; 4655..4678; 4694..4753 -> 0.96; 5.96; 6.07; 6.52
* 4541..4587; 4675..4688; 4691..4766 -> 0.83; 6.21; 6.01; 6.5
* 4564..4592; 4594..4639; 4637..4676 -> 0.10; 6.21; 6.12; 6.06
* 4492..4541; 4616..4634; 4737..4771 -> -0.25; 6.03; 6.36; 6.57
